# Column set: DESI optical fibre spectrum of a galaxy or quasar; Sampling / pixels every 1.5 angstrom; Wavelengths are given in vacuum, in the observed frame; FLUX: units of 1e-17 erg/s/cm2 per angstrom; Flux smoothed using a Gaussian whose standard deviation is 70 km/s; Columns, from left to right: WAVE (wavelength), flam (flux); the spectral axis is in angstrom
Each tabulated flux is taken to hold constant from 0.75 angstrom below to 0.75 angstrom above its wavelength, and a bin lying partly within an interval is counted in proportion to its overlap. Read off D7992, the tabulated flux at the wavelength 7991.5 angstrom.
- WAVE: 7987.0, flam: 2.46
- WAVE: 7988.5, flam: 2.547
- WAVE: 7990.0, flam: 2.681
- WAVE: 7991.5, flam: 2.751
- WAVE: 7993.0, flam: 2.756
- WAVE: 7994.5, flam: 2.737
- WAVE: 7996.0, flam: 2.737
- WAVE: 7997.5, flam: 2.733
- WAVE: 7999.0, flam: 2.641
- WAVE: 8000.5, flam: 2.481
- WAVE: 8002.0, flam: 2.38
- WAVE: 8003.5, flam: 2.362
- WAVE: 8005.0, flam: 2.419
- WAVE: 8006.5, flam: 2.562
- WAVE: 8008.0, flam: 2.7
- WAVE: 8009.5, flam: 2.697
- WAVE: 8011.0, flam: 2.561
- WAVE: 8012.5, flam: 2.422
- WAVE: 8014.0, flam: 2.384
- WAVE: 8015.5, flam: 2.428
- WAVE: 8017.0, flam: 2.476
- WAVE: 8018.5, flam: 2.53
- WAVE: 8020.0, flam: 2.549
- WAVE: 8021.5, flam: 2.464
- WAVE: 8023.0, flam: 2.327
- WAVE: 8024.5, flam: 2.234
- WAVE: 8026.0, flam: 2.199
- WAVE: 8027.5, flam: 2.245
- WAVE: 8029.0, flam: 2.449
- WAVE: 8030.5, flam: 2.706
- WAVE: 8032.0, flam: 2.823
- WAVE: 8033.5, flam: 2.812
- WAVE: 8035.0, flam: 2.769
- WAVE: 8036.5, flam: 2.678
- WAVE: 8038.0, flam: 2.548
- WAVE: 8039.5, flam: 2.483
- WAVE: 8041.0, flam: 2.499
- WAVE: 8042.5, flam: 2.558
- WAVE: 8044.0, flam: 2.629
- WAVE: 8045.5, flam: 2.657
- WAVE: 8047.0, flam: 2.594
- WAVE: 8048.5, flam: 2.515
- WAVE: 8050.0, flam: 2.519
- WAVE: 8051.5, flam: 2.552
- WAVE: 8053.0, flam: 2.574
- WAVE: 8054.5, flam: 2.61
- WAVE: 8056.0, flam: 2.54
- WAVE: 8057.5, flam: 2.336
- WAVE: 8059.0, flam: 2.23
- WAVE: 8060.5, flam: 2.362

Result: 2.751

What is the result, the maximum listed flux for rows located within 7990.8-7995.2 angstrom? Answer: 2.756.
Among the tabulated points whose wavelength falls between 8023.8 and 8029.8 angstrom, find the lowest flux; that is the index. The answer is 2.199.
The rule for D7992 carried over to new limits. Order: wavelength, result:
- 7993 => 2.756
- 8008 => 2.7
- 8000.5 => 2.481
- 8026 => 2.199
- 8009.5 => 2.697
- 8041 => 2.499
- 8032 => 2.823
